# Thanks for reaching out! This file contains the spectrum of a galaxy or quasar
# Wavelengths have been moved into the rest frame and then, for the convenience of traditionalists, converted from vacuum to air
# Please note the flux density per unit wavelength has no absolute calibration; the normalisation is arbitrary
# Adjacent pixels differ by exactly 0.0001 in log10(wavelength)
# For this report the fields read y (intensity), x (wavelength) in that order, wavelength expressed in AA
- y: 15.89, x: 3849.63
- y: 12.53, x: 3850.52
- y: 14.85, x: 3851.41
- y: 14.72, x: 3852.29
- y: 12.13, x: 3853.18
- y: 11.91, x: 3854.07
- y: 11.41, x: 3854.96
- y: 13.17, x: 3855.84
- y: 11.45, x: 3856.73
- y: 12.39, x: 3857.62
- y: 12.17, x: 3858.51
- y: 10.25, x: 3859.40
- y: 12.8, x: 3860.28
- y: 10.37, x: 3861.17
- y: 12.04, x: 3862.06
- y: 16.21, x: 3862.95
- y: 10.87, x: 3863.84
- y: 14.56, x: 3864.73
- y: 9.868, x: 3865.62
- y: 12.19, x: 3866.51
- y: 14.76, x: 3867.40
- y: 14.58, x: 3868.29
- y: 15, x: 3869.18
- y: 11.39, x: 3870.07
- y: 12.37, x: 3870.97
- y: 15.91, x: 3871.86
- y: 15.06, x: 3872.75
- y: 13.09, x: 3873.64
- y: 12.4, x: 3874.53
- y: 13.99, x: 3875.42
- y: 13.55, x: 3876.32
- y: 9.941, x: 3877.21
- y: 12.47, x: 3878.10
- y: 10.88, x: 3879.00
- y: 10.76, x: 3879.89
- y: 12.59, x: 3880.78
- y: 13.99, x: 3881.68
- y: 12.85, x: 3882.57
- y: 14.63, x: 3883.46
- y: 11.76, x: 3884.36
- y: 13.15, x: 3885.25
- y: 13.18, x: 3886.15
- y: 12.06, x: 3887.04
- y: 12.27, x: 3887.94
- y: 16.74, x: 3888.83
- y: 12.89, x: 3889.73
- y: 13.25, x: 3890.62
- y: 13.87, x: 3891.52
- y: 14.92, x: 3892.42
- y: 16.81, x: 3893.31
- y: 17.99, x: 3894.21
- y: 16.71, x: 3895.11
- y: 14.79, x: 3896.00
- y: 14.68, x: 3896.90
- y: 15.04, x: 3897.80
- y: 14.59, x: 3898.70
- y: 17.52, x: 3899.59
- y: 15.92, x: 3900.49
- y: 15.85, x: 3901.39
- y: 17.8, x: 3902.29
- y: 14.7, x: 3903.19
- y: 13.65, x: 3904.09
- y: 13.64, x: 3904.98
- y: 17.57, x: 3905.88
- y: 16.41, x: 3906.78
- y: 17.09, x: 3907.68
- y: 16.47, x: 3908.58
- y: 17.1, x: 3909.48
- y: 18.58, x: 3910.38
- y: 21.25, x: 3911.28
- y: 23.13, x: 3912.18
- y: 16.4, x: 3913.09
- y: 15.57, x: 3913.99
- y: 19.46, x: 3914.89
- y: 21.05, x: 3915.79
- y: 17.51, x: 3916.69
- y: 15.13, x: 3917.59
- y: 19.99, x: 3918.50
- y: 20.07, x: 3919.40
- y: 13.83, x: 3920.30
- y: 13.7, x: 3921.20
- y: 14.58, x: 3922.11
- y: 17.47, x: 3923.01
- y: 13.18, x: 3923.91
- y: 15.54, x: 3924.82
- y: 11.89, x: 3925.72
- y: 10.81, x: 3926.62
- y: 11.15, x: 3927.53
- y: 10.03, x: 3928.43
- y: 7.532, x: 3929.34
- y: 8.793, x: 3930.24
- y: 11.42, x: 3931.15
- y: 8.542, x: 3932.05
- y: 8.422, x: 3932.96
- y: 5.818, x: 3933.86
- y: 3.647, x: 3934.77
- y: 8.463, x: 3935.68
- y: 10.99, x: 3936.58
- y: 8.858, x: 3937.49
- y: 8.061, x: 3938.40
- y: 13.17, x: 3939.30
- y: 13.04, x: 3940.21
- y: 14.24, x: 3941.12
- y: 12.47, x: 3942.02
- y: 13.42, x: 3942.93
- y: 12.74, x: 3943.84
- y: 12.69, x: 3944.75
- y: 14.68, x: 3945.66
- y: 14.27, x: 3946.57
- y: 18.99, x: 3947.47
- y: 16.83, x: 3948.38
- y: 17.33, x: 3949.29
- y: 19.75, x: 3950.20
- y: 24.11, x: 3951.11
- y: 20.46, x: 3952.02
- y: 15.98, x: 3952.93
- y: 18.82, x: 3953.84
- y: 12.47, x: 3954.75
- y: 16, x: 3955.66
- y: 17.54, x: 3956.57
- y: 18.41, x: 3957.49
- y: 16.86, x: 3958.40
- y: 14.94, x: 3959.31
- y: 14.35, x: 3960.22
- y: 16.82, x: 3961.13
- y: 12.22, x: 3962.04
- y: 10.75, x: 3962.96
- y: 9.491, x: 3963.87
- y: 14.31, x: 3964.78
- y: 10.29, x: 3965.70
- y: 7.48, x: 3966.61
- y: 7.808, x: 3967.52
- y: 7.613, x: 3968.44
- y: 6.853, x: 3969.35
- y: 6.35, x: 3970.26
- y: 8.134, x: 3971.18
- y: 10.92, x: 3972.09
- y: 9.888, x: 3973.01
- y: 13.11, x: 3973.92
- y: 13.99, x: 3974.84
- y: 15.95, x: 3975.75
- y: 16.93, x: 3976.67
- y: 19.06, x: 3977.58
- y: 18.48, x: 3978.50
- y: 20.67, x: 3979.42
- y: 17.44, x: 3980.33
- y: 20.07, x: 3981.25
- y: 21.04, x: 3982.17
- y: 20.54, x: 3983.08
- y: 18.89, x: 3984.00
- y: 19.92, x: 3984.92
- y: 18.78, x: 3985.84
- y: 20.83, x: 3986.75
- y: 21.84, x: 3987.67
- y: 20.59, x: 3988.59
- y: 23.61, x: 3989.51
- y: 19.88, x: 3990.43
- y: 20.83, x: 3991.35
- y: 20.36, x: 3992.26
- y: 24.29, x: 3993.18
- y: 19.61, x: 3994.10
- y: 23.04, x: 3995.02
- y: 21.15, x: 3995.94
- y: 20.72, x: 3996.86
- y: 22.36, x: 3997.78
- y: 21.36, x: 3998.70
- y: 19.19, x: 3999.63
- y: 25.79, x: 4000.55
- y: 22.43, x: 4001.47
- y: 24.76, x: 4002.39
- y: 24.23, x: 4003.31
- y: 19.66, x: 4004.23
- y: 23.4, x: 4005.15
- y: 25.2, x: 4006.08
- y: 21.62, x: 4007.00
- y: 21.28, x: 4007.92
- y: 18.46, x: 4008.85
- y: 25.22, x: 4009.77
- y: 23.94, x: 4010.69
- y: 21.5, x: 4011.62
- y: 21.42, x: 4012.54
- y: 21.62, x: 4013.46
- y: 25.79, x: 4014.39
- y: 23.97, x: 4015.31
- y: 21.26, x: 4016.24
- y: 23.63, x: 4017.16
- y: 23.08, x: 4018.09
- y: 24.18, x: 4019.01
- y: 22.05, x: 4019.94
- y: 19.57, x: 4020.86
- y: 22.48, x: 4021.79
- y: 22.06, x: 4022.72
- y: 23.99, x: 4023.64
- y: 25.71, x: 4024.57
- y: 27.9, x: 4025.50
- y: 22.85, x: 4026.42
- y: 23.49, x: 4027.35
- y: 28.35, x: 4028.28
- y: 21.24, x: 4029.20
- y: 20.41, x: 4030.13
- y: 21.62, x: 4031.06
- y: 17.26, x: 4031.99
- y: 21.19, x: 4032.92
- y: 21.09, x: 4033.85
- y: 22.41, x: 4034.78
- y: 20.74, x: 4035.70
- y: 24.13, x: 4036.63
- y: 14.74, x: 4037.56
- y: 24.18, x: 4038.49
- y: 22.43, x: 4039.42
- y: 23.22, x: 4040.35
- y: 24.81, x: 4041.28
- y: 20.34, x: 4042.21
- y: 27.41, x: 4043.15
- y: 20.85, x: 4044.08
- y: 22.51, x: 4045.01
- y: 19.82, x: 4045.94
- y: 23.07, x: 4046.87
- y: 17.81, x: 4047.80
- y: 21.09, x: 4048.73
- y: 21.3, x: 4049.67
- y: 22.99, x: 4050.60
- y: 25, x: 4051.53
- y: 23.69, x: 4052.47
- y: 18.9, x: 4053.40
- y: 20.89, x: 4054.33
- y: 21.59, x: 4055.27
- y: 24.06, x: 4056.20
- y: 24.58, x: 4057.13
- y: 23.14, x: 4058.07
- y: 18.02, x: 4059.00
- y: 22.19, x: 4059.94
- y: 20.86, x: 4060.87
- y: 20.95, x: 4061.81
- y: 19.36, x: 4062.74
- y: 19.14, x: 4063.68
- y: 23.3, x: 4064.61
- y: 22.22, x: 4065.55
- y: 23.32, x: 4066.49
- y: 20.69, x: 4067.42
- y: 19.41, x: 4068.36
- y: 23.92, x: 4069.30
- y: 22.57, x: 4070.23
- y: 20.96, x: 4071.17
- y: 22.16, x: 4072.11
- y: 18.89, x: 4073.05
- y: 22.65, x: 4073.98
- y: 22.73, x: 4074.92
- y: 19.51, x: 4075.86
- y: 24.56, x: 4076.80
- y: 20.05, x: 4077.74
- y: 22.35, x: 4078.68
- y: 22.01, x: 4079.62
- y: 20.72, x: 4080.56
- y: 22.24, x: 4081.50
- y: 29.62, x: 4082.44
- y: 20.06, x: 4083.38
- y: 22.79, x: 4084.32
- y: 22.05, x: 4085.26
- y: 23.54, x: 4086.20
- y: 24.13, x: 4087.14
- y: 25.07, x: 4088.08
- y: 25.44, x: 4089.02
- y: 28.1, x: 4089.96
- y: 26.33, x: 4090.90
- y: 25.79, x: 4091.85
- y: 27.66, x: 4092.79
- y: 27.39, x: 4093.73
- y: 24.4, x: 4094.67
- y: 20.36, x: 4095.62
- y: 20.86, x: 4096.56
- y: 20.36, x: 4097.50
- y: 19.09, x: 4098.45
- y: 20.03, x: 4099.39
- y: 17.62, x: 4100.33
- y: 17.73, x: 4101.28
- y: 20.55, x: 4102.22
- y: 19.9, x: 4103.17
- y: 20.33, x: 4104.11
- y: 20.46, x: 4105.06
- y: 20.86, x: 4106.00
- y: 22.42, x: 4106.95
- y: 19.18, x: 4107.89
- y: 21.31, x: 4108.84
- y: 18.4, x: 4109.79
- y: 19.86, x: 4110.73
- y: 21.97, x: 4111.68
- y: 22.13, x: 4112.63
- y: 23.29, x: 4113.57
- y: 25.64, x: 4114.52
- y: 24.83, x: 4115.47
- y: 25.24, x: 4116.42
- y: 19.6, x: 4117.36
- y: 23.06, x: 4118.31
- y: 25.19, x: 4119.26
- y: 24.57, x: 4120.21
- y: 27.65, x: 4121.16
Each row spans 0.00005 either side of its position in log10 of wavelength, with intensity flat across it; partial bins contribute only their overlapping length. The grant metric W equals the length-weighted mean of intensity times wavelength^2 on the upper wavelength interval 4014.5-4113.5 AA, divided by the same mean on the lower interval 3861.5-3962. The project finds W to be 1.66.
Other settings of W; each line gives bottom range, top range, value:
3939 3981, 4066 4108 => 1.65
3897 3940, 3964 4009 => 1.33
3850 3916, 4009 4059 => 1.69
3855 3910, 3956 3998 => 1.24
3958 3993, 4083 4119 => 1.53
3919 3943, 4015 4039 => 2.07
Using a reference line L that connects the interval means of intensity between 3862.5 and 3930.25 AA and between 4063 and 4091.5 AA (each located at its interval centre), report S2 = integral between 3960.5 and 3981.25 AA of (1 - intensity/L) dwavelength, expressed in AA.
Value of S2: 6.1 AA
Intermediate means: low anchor 14.6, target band 12.7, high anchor 22.7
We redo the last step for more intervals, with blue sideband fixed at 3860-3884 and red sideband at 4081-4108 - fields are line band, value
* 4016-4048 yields -4.04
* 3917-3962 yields 5.81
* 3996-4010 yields -2.76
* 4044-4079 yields -0.74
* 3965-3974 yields 4.38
